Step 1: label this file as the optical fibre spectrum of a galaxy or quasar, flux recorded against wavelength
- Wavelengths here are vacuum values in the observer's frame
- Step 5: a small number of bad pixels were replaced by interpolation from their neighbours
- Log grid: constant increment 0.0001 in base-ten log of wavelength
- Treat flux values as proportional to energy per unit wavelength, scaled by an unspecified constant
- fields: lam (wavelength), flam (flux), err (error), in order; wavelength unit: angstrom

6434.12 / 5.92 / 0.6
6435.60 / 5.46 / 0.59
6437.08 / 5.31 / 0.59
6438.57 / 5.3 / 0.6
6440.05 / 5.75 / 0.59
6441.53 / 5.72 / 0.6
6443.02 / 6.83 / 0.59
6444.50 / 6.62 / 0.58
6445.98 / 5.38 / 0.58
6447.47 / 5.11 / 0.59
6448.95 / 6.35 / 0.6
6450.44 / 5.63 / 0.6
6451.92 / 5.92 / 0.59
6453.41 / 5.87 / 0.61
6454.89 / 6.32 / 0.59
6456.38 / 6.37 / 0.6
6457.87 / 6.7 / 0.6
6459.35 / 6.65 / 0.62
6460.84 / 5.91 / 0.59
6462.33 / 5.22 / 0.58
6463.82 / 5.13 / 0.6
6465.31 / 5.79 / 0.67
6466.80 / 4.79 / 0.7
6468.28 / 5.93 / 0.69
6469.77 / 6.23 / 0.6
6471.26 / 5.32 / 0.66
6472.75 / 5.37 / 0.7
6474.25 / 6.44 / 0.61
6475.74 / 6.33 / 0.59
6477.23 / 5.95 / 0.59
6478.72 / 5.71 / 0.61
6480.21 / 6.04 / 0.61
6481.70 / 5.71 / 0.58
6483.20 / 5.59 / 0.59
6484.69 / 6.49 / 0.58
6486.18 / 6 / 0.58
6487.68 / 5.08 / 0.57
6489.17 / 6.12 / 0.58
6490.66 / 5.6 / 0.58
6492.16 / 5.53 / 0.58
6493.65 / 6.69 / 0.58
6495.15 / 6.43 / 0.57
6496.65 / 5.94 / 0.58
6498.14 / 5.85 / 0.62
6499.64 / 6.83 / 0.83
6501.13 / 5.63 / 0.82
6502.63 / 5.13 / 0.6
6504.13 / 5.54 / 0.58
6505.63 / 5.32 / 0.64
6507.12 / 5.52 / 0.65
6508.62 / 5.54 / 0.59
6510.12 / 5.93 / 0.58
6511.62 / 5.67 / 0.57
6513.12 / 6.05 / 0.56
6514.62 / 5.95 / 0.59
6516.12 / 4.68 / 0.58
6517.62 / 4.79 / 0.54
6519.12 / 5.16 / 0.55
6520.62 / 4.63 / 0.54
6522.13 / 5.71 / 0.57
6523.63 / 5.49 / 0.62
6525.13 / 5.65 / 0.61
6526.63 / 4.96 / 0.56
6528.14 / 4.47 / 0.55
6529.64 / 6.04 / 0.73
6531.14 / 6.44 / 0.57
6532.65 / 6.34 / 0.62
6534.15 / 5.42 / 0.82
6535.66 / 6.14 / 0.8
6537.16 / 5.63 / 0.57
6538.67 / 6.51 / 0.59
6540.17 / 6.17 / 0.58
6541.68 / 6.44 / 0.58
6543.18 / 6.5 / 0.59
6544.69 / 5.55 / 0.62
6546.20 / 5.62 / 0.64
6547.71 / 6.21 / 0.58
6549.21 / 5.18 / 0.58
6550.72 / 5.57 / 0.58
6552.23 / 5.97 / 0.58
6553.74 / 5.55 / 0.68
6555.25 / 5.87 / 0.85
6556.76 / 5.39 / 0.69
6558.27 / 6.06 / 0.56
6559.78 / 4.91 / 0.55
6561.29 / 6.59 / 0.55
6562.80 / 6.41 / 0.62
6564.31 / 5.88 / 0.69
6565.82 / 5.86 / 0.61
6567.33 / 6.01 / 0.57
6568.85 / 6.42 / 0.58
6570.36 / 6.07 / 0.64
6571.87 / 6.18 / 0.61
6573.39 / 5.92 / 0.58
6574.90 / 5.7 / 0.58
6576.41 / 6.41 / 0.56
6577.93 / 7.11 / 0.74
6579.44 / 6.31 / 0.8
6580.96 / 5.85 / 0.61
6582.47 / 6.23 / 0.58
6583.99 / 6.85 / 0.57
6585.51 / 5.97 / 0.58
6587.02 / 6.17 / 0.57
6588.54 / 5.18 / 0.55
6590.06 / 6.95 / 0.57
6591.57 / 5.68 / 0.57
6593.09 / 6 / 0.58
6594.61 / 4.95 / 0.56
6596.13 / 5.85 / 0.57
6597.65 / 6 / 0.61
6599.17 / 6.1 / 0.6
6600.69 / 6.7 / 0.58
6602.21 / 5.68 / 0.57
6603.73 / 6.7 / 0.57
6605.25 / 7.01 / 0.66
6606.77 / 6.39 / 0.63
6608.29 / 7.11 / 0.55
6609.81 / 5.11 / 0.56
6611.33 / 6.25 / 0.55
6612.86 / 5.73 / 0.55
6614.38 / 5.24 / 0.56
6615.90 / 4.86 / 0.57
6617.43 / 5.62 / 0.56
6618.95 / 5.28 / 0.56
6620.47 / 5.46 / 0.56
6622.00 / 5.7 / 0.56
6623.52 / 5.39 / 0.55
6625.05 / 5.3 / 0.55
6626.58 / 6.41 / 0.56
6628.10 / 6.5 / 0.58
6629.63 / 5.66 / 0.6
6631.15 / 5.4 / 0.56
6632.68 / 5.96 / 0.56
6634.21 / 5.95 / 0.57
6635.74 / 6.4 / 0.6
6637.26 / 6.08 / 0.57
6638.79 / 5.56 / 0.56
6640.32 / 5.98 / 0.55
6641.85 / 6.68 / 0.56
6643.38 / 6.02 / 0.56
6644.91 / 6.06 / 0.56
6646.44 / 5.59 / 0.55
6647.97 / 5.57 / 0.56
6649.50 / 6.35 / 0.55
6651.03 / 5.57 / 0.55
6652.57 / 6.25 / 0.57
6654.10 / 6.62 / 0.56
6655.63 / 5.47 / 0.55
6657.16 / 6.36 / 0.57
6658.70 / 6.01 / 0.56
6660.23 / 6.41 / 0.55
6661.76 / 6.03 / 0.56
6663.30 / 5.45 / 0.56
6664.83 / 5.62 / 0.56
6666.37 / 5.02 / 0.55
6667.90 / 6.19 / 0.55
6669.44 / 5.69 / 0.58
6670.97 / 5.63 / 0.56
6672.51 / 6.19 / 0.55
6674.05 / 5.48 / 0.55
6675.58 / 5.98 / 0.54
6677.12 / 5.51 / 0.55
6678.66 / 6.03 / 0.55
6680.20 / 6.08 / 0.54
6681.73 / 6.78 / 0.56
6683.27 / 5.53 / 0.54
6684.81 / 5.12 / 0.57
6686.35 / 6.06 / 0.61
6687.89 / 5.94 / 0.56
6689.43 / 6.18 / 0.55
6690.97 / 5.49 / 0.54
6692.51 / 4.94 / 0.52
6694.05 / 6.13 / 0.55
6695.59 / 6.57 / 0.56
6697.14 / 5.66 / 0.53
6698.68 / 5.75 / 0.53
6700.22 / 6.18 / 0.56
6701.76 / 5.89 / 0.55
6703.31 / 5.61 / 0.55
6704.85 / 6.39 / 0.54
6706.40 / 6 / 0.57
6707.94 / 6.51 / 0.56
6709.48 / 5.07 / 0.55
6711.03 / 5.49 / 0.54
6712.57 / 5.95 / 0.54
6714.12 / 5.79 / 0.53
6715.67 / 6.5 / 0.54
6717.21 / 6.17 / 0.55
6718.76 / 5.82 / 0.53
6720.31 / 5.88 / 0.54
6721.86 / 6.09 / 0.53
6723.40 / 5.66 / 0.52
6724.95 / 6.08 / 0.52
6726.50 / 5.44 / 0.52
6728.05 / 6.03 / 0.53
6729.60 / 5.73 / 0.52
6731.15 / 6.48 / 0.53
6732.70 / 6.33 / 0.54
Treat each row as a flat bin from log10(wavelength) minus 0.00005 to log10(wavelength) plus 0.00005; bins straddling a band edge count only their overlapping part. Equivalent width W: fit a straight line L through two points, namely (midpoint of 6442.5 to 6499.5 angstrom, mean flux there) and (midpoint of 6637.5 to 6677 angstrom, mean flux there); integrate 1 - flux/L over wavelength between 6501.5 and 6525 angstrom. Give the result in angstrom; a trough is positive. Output 2.0 angstrom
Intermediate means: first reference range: 5.93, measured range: 5.42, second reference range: 5.91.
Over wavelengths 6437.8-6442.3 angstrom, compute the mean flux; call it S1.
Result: 5.58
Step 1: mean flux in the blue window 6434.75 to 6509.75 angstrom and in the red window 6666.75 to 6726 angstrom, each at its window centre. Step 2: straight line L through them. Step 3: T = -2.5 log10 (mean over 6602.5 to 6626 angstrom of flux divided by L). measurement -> 0.01 mag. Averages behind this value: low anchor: 5.84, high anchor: 5.89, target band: 5.81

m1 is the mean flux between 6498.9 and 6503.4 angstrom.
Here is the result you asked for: 5.86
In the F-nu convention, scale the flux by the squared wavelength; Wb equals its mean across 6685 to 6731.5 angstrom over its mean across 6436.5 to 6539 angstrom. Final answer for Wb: 1.09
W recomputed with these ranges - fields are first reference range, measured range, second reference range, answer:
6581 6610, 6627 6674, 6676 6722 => 0.6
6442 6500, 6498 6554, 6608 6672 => 2.1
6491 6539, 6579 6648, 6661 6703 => -2.3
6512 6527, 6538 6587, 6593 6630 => -4.0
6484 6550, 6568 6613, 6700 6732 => -2.7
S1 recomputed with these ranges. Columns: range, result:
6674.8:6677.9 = 5.75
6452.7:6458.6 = 6.32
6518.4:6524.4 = 5.25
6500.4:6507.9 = 5.43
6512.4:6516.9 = 5.55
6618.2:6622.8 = 5.48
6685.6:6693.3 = 5.72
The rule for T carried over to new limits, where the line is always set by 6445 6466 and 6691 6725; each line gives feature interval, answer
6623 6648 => -0.005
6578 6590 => -0.053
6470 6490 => 0.005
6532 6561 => 0.007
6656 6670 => 0.008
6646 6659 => -0.015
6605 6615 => -0.034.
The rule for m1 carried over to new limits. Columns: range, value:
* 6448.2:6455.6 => 6.02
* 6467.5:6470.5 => 6.08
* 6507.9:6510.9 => 5.73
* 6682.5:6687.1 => 5.57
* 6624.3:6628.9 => 6.07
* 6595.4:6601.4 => 6.16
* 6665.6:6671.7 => 5.64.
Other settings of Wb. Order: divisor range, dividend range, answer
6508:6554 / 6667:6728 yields 1.09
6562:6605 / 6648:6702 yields 0.99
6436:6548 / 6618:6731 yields 1.07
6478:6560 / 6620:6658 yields 1.07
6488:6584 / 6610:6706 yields 1.04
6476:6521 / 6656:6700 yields 1.08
